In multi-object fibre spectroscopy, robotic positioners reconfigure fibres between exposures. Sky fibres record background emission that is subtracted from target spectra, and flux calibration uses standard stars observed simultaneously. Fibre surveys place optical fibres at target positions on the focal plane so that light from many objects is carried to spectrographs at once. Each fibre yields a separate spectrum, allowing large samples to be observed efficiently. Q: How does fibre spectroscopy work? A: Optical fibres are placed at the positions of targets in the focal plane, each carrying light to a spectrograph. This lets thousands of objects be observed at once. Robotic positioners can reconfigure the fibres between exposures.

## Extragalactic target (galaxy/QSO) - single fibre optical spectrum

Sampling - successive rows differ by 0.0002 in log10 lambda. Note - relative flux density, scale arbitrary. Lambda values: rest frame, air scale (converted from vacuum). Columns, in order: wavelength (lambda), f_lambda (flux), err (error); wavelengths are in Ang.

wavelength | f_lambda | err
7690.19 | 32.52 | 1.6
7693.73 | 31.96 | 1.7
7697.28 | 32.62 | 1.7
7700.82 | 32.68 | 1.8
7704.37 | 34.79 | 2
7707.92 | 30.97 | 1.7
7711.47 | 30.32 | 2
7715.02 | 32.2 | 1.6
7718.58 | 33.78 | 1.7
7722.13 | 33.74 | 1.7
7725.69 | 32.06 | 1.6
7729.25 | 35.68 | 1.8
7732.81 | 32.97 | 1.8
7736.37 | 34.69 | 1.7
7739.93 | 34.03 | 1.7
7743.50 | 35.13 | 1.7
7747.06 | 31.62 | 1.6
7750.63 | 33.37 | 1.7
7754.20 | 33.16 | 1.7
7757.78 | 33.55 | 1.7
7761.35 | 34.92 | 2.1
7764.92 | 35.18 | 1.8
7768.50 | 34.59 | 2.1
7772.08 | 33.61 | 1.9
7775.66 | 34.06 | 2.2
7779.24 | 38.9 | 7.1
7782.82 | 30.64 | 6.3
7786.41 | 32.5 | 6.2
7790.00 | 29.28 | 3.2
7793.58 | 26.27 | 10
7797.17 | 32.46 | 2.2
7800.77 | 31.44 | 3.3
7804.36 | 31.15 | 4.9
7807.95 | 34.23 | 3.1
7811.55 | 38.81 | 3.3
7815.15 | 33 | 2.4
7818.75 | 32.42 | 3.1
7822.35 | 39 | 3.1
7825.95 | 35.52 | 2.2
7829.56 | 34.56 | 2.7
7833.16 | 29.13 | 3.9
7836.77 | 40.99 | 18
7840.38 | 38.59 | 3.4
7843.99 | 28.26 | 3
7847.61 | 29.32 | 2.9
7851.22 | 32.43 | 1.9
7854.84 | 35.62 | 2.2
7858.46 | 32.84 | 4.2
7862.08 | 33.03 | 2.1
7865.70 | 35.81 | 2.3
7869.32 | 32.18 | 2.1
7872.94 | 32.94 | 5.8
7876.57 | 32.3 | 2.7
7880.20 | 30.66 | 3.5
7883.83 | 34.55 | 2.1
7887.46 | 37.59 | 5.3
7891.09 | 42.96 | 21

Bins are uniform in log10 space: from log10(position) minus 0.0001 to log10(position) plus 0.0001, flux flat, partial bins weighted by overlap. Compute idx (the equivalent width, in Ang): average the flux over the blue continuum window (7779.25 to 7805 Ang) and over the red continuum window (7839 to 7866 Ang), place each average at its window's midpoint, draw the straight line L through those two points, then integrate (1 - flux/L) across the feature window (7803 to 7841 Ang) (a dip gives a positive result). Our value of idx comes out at -3.7 Ang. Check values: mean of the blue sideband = 31.1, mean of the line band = 35.2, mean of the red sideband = 33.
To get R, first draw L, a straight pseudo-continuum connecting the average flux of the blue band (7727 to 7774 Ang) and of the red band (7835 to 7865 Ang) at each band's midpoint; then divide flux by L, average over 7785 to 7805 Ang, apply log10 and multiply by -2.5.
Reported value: 0.12 mag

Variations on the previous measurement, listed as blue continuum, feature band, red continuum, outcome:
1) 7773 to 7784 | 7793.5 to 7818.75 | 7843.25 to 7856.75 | 0.02 mag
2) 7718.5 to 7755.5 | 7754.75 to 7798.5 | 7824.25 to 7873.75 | 0.02 mag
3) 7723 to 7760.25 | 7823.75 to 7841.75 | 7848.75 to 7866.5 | -0.07 mag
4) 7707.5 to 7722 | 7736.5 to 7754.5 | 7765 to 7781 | 0.01 mag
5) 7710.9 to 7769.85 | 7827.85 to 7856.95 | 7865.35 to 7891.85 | 0.02 mag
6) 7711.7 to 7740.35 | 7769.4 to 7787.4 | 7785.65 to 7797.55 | -0.12 mag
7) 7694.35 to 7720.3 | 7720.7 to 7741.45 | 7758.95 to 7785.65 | -0.02 mag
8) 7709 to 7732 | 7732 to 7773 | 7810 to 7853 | -0.02 mag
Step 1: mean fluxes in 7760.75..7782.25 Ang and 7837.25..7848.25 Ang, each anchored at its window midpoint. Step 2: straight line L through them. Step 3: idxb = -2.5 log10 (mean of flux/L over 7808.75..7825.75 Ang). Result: -0.05 mag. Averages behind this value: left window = 35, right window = 33.4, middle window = 35.7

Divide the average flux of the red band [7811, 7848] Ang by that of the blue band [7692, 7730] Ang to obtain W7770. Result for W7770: 1.1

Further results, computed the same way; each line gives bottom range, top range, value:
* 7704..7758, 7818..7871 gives 1.02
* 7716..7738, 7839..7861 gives 0.97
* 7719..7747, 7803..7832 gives 1.03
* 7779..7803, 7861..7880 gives 1.06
